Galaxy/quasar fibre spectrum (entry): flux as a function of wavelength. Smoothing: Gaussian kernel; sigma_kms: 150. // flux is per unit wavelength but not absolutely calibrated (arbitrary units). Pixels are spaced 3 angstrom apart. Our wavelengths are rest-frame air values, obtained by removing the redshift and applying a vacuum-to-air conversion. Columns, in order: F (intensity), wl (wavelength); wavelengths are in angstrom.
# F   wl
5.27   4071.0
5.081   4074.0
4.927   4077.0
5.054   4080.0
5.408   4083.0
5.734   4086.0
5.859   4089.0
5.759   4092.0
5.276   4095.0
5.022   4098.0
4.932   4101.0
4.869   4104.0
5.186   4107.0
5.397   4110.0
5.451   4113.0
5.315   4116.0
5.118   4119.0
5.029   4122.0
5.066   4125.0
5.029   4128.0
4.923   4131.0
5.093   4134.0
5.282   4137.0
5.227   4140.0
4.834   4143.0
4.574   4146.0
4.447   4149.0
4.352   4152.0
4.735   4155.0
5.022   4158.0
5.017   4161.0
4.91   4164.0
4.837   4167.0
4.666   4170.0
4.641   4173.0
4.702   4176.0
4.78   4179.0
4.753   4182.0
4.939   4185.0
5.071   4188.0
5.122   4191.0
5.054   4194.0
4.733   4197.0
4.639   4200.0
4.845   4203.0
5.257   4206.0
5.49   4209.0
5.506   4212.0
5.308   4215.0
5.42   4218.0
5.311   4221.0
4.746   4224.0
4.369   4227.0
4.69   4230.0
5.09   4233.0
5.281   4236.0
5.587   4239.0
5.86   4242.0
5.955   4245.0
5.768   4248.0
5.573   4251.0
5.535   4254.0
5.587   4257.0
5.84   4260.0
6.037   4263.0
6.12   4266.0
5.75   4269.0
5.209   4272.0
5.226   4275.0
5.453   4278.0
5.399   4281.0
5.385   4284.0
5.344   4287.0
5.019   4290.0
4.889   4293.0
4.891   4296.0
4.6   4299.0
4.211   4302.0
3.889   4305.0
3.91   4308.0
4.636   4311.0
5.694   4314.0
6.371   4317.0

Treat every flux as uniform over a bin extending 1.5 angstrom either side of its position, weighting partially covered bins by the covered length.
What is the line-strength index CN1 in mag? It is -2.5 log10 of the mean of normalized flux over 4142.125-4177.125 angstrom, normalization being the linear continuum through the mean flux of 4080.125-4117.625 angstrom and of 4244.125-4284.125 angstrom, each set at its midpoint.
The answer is 0.15 mag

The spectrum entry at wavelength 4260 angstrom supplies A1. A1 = 5.84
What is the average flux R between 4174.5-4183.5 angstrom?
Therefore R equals 4.75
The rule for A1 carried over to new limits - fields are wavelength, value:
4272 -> 5.209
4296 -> 4.891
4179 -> 4.78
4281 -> 5.399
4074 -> 5.081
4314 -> 5.694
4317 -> 6.371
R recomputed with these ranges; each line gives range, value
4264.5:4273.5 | 5.69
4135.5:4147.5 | 4.98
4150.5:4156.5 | 4.54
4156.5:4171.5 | 4.89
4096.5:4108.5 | 5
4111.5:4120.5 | 5.29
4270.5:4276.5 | 5.22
